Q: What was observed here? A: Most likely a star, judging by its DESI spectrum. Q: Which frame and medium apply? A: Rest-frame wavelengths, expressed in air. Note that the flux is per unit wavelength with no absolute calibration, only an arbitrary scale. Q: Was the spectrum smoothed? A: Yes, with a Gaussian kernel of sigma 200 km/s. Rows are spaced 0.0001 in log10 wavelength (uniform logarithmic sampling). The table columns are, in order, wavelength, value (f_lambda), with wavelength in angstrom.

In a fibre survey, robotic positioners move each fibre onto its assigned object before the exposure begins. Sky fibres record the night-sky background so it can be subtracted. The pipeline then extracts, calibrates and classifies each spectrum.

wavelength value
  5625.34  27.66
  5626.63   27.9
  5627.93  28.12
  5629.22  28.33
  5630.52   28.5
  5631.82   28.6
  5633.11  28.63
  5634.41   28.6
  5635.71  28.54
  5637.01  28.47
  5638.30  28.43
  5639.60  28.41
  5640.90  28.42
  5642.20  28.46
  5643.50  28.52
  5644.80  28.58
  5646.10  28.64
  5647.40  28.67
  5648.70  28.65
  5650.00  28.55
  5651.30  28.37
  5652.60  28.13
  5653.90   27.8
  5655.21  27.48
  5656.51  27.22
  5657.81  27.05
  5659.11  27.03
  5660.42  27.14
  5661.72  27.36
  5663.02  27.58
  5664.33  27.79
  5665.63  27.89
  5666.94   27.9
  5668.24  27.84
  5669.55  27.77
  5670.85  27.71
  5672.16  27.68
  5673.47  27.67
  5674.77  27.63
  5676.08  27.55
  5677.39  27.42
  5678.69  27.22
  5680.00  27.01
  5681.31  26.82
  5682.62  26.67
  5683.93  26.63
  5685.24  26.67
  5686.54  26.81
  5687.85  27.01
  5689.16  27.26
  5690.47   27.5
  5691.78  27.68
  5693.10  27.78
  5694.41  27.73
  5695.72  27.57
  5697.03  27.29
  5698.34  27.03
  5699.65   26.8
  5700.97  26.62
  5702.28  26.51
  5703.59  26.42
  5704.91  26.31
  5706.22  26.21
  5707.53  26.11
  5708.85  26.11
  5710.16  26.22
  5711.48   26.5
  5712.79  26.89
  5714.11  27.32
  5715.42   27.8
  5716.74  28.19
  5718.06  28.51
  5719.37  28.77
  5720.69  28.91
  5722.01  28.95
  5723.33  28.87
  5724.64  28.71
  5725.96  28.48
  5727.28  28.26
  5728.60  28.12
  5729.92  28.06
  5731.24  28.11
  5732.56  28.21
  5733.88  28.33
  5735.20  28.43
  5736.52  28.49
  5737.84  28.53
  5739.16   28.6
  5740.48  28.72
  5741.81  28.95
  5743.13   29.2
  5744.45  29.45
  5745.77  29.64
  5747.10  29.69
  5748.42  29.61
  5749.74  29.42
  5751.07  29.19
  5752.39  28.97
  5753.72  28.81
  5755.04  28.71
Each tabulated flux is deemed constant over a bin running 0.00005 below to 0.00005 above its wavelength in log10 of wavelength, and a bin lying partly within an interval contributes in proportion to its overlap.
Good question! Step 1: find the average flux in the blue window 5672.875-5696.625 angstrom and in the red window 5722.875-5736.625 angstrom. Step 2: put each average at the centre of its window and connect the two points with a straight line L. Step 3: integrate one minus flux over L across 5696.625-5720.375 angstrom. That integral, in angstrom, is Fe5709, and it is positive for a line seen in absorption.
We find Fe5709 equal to 0.72 angstrom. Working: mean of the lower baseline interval 27.3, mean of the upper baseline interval 28.4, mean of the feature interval 27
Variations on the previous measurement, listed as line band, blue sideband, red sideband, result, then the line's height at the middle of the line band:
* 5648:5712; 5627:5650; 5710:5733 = 2.33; 28.3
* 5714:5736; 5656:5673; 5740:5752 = 0.36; 28.9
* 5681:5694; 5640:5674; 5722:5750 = 0.52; 28.2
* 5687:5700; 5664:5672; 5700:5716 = -0.16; 27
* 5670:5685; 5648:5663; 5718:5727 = 0.42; 28.1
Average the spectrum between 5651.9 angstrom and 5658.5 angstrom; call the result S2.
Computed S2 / 27.6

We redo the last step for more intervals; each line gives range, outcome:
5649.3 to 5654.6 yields 28.2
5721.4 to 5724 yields 29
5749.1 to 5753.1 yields 29.1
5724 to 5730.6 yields 28.3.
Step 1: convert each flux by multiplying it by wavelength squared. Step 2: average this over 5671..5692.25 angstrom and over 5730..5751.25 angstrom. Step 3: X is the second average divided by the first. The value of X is 1.08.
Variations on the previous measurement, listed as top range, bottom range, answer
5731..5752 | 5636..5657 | 1.06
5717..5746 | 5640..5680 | 1.05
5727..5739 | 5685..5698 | 1.05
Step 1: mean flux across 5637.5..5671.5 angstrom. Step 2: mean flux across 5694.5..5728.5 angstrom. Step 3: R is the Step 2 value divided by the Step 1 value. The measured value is 0.98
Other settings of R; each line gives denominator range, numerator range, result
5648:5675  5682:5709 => 0.97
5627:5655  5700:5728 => 0.97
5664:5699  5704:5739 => 1.02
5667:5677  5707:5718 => 0.97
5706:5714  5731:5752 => 1.10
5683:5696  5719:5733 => 1.05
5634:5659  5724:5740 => 1.00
